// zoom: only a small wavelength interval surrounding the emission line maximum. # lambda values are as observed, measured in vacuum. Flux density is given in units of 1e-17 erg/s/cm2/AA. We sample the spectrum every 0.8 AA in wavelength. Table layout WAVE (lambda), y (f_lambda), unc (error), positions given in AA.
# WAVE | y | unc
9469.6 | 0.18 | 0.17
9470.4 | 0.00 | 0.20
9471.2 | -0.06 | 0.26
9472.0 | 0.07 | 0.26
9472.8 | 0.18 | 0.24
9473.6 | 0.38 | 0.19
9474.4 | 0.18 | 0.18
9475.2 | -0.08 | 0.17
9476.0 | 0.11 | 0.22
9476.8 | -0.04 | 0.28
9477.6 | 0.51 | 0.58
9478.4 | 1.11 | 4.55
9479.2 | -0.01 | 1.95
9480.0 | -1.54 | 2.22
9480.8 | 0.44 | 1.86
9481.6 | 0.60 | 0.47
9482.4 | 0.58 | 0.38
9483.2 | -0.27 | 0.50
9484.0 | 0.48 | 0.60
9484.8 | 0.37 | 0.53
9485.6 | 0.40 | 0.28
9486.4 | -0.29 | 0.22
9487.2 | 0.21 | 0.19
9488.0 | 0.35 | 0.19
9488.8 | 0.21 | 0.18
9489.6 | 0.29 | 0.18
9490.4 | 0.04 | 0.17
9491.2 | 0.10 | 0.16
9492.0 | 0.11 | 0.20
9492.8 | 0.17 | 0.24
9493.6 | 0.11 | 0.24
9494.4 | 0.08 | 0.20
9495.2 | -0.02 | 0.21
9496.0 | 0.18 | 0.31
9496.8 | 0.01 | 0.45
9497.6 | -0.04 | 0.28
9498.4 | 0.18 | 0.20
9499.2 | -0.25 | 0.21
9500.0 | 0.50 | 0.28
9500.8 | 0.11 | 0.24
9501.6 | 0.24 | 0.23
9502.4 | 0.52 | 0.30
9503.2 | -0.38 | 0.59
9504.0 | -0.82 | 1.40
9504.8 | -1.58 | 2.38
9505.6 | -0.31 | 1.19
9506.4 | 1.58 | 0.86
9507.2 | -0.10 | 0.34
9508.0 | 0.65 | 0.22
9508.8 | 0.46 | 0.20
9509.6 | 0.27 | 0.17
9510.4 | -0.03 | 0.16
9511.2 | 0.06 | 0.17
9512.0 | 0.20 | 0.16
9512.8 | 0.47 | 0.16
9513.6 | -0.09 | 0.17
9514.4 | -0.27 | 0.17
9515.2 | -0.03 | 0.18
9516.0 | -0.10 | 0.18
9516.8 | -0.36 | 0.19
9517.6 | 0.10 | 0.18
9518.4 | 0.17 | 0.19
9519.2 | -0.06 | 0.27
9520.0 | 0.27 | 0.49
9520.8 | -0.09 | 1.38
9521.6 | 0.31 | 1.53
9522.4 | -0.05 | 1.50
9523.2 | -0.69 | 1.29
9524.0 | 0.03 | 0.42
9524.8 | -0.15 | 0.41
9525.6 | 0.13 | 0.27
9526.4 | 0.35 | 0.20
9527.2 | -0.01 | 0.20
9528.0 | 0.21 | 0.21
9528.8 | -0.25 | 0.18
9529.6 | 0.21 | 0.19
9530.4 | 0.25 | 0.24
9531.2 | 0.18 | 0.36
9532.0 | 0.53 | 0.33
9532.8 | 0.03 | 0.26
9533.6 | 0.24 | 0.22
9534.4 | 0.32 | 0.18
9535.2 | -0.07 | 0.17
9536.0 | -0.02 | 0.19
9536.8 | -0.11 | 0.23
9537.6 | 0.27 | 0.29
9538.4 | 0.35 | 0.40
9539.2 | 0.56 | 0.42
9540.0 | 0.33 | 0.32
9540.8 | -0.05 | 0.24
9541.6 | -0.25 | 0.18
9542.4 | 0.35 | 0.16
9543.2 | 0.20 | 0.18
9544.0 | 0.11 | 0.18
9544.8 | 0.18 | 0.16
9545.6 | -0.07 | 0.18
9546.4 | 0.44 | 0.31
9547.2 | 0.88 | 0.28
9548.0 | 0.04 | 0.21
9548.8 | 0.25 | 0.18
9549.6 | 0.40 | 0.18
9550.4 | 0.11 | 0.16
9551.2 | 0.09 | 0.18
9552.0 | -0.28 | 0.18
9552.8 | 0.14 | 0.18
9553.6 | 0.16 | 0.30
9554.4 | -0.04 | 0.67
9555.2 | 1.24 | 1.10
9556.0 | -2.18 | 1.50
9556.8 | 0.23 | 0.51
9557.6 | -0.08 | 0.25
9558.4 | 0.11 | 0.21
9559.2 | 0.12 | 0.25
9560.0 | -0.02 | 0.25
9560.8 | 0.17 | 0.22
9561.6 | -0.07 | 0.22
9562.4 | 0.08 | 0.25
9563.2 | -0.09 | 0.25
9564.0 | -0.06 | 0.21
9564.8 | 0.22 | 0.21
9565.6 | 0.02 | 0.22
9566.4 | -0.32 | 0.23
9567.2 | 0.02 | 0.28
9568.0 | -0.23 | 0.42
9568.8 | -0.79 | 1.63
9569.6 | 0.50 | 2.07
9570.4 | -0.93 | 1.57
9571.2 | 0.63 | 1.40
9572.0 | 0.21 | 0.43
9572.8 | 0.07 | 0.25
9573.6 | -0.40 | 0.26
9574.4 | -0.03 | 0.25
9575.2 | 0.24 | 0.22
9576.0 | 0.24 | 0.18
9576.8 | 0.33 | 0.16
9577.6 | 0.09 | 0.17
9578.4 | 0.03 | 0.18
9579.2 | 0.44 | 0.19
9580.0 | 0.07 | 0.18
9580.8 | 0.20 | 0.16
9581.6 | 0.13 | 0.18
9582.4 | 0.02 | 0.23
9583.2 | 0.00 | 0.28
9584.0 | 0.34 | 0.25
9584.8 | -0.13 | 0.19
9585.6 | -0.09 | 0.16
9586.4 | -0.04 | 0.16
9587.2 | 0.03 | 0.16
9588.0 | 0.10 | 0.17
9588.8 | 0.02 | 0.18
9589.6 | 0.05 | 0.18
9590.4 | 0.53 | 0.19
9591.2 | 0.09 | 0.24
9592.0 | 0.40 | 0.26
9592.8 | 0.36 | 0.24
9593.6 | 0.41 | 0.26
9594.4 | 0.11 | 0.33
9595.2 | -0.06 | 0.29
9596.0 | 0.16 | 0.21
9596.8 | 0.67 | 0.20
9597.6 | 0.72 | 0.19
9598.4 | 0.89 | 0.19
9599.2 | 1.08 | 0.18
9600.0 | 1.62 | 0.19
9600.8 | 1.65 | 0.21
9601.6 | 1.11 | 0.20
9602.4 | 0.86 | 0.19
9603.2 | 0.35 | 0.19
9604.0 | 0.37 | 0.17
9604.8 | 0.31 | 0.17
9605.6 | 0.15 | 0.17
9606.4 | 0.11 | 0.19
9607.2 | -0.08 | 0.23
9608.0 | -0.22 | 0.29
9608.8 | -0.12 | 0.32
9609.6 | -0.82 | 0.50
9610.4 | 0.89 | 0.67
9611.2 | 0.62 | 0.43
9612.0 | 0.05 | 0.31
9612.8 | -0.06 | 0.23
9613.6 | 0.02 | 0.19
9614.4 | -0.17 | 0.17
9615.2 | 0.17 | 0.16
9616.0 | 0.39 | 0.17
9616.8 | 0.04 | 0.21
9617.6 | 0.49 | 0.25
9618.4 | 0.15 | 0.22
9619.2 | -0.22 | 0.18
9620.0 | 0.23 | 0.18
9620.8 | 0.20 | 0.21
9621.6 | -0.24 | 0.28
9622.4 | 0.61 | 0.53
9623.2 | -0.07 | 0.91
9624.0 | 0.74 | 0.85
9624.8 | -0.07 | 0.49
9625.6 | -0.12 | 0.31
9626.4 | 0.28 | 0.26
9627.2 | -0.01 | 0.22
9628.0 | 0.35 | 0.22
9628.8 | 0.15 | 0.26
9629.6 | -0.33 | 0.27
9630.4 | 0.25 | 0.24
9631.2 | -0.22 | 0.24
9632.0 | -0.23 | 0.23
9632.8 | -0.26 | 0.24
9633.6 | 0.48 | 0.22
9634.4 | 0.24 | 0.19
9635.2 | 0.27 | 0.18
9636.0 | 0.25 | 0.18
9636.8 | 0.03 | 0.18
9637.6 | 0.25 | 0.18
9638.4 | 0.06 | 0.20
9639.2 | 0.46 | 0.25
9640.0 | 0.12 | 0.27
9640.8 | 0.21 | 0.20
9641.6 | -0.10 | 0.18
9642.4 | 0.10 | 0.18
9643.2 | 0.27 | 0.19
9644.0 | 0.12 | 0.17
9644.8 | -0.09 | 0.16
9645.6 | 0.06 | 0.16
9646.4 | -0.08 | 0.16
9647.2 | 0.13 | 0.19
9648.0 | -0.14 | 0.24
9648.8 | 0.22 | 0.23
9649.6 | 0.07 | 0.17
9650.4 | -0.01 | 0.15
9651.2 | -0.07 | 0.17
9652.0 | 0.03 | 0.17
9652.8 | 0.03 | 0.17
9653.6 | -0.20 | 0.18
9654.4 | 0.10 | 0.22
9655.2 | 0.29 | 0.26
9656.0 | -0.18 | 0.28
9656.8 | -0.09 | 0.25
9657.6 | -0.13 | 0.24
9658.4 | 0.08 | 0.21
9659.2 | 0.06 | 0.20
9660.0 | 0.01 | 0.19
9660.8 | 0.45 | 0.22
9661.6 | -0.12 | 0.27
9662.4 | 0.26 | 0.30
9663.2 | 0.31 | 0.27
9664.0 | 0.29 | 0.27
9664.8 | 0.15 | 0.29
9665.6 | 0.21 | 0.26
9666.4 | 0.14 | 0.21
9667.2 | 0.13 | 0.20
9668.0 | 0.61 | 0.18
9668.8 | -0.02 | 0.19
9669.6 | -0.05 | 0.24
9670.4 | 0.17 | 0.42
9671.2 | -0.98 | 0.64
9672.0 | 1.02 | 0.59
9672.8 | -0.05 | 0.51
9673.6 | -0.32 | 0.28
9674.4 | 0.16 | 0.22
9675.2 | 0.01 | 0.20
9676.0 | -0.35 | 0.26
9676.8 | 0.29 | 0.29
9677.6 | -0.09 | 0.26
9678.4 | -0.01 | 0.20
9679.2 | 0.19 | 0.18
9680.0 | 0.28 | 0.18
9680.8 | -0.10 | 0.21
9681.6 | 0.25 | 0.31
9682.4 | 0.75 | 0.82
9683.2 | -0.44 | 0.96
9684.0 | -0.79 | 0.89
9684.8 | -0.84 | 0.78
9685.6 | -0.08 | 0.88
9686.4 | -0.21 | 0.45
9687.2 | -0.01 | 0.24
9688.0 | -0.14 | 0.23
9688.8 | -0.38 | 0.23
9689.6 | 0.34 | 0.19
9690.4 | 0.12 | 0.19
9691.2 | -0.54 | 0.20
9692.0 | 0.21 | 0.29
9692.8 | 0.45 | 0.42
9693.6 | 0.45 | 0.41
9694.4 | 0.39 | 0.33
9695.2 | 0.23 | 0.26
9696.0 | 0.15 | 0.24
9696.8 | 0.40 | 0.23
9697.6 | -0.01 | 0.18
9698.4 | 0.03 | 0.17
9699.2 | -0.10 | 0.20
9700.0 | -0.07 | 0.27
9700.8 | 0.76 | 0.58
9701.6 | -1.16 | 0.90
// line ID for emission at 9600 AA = [O III]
